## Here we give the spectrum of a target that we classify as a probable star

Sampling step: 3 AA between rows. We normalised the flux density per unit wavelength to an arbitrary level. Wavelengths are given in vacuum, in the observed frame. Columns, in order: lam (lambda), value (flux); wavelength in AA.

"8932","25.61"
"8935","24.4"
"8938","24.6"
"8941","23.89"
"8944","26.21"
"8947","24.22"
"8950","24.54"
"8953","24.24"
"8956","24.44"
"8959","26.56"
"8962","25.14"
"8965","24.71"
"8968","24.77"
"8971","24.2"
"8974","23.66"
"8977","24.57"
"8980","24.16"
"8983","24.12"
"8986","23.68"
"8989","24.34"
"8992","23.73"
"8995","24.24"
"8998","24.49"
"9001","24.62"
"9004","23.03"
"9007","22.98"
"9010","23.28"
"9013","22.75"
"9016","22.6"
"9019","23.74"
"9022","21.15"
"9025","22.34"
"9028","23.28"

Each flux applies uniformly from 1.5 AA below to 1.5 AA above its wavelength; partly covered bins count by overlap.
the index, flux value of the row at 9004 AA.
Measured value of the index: 23.03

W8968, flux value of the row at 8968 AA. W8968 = 24.77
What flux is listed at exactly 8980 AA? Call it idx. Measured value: 24.16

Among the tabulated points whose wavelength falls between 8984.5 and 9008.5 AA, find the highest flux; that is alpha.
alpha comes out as 24.62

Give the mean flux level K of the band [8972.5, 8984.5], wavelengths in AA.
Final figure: 24.1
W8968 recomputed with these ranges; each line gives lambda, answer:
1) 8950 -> 24.54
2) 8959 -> 26.56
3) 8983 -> 24.12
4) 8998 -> 24.49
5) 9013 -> 22.75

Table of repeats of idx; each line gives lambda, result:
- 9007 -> 22.98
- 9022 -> 21.15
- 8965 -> 24.71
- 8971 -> 24.2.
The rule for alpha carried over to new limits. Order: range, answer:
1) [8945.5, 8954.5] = 24.54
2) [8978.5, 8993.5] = 24.34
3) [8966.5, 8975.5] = 24.77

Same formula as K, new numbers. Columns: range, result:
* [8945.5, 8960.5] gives 24.8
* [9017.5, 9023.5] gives 22.4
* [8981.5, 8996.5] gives 24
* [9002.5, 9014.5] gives 23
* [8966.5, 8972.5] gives 24.5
